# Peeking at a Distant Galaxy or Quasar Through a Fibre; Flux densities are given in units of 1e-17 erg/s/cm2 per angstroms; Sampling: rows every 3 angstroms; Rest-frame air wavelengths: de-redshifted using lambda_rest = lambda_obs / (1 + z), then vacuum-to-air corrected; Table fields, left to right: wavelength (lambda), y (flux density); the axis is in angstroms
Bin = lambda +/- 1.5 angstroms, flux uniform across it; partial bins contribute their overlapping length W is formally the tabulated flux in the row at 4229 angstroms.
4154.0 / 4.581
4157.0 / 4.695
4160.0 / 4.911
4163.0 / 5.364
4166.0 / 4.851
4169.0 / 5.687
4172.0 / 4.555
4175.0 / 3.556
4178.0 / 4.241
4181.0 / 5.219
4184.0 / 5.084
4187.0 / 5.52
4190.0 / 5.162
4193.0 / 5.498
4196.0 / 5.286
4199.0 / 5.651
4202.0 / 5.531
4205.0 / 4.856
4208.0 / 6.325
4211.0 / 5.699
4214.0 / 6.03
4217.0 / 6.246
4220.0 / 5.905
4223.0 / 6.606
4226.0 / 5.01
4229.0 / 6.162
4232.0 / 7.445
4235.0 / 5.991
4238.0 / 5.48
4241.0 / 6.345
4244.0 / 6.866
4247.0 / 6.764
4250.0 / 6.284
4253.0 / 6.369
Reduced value 6.162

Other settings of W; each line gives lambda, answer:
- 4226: 5.01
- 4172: 4.555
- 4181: 5.219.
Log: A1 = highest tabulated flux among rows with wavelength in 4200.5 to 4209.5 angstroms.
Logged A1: 6.325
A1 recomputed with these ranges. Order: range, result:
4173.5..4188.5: 5.52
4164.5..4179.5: 5.687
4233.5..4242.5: 6.345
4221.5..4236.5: 7.445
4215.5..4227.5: 6.606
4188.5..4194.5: 5.498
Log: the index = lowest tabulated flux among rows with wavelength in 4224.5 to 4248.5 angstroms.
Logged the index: 5.01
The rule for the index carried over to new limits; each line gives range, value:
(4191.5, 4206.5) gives 4.856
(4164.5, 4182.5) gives 3.556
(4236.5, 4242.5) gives 5.48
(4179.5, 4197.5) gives 5.084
